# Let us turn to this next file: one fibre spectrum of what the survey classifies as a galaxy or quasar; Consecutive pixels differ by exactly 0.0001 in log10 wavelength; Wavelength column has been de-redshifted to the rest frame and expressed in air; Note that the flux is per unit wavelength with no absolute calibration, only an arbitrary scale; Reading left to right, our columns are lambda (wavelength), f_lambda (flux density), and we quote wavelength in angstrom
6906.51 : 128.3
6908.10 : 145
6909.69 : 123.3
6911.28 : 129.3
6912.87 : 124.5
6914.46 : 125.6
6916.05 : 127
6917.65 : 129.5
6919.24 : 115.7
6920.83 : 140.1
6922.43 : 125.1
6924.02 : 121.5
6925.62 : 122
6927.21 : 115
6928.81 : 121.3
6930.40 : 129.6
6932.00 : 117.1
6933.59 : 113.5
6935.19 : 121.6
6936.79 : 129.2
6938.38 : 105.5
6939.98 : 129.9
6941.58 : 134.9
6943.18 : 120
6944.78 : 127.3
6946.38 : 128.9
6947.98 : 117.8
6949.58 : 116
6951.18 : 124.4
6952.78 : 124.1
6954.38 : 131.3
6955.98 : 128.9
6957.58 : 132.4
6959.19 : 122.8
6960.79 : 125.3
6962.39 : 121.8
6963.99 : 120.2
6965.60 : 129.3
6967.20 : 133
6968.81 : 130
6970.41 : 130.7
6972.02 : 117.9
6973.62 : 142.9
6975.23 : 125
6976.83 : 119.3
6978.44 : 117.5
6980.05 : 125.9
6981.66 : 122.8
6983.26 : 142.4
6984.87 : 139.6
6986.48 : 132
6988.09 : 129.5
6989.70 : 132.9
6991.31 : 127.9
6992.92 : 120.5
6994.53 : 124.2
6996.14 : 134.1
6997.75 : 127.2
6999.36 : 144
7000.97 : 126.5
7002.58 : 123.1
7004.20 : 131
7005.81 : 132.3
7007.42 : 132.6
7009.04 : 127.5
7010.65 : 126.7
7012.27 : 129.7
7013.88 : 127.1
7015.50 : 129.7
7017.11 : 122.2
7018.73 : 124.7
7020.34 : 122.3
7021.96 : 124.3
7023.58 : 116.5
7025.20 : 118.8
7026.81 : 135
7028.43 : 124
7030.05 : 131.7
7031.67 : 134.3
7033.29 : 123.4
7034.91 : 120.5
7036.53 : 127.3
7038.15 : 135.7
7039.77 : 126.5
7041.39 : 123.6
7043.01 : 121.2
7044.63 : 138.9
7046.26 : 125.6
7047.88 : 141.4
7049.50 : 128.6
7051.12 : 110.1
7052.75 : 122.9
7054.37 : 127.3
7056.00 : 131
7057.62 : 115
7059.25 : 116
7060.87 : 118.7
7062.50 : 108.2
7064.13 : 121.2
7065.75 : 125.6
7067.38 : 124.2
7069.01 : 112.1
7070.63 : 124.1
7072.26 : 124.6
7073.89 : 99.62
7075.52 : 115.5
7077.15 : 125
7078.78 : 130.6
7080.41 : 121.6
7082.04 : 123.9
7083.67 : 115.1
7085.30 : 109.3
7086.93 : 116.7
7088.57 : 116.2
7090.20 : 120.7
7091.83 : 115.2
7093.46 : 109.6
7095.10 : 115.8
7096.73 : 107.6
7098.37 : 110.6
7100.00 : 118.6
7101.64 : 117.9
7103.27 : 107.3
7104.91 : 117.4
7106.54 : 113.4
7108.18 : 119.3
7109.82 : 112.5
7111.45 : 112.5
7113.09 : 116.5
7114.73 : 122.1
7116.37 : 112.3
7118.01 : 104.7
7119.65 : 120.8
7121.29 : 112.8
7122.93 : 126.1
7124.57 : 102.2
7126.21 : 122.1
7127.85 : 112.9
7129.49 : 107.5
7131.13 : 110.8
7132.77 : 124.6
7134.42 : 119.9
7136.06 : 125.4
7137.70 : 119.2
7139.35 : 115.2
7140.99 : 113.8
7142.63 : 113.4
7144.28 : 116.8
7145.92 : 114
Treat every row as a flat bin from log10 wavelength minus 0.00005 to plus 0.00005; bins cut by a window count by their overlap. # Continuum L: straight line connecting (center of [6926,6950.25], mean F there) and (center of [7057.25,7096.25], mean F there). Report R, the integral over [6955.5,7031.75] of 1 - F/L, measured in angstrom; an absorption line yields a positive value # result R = -4.9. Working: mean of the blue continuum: 122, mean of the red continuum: 118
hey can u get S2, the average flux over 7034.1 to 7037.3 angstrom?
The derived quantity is 124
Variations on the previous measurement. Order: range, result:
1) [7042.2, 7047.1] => 129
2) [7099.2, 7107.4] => 115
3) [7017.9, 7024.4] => 122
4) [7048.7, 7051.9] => 120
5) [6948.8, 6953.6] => 122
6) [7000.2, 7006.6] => 128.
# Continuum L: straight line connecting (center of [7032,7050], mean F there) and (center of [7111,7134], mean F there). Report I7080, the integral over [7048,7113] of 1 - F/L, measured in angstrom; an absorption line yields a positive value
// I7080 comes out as 2.3 angstrom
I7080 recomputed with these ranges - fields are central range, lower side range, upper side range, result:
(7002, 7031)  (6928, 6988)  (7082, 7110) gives -1.3 angstrom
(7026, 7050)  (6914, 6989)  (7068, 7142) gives -1.8 angstrom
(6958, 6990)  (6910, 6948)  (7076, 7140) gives -1.6 angstrom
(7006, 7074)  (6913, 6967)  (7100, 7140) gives -2.9 angstrom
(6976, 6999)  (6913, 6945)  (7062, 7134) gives -1.4 angstrom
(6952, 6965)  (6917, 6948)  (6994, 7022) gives -0.1 angstrom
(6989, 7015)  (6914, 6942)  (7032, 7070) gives -1.2 angstrom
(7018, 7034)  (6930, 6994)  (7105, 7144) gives -0.5 angstrom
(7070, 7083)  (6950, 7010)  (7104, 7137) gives -0.1 angstrom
